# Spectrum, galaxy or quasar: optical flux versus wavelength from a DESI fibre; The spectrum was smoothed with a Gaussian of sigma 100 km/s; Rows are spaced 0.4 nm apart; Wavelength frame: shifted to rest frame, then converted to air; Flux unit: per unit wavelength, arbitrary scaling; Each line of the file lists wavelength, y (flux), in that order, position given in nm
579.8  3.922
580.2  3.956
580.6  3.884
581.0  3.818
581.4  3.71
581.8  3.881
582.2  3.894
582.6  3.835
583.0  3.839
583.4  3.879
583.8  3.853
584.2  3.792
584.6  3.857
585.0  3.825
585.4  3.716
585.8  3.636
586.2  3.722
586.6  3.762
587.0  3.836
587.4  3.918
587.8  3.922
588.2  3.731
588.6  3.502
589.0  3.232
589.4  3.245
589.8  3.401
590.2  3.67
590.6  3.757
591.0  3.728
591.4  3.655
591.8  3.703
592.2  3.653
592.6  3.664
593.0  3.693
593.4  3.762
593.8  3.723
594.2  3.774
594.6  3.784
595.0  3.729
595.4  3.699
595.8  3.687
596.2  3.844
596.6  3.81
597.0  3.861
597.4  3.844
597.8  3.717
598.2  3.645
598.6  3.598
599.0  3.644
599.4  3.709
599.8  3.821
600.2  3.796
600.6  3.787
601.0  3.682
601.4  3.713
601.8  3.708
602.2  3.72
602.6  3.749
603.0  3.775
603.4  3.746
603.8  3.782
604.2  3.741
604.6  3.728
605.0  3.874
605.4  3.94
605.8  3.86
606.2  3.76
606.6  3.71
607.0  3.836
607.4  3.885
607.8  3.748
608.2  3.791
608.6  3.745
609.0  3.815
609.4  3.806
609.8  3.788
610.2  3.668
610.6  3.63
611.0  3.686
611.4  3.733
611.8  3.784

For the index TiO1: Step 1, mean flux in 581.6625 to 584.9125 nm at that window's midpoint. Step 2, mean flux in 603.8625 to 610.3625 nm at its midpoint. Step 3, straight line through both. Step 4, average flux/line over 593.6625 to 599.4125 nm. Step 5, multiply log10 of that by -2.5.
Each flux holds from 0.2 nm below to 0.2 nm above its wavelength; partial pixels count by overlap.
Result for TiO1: 0.02 mag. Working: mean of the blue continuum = 3.85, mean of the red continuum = 3.79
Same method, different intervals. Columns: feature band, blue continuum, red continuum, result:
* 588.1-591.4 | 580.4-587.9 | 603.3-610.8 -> 0.08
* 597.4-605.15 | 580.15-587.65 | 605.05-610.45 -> 0.02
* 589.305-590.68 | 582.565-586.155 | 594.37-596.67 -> 0.08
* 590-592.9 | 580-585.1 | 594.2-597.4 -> 0.03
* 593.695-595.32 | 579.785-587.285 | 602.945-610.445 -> 0.02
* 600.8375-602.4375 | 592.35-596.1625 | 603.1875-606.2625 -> 0.02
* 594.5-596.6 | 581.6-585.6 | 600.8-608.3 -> 0.01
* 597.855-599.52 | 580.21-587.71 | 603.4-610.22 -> 0.04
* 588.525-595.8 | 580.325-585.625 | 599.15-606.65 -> 0.05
